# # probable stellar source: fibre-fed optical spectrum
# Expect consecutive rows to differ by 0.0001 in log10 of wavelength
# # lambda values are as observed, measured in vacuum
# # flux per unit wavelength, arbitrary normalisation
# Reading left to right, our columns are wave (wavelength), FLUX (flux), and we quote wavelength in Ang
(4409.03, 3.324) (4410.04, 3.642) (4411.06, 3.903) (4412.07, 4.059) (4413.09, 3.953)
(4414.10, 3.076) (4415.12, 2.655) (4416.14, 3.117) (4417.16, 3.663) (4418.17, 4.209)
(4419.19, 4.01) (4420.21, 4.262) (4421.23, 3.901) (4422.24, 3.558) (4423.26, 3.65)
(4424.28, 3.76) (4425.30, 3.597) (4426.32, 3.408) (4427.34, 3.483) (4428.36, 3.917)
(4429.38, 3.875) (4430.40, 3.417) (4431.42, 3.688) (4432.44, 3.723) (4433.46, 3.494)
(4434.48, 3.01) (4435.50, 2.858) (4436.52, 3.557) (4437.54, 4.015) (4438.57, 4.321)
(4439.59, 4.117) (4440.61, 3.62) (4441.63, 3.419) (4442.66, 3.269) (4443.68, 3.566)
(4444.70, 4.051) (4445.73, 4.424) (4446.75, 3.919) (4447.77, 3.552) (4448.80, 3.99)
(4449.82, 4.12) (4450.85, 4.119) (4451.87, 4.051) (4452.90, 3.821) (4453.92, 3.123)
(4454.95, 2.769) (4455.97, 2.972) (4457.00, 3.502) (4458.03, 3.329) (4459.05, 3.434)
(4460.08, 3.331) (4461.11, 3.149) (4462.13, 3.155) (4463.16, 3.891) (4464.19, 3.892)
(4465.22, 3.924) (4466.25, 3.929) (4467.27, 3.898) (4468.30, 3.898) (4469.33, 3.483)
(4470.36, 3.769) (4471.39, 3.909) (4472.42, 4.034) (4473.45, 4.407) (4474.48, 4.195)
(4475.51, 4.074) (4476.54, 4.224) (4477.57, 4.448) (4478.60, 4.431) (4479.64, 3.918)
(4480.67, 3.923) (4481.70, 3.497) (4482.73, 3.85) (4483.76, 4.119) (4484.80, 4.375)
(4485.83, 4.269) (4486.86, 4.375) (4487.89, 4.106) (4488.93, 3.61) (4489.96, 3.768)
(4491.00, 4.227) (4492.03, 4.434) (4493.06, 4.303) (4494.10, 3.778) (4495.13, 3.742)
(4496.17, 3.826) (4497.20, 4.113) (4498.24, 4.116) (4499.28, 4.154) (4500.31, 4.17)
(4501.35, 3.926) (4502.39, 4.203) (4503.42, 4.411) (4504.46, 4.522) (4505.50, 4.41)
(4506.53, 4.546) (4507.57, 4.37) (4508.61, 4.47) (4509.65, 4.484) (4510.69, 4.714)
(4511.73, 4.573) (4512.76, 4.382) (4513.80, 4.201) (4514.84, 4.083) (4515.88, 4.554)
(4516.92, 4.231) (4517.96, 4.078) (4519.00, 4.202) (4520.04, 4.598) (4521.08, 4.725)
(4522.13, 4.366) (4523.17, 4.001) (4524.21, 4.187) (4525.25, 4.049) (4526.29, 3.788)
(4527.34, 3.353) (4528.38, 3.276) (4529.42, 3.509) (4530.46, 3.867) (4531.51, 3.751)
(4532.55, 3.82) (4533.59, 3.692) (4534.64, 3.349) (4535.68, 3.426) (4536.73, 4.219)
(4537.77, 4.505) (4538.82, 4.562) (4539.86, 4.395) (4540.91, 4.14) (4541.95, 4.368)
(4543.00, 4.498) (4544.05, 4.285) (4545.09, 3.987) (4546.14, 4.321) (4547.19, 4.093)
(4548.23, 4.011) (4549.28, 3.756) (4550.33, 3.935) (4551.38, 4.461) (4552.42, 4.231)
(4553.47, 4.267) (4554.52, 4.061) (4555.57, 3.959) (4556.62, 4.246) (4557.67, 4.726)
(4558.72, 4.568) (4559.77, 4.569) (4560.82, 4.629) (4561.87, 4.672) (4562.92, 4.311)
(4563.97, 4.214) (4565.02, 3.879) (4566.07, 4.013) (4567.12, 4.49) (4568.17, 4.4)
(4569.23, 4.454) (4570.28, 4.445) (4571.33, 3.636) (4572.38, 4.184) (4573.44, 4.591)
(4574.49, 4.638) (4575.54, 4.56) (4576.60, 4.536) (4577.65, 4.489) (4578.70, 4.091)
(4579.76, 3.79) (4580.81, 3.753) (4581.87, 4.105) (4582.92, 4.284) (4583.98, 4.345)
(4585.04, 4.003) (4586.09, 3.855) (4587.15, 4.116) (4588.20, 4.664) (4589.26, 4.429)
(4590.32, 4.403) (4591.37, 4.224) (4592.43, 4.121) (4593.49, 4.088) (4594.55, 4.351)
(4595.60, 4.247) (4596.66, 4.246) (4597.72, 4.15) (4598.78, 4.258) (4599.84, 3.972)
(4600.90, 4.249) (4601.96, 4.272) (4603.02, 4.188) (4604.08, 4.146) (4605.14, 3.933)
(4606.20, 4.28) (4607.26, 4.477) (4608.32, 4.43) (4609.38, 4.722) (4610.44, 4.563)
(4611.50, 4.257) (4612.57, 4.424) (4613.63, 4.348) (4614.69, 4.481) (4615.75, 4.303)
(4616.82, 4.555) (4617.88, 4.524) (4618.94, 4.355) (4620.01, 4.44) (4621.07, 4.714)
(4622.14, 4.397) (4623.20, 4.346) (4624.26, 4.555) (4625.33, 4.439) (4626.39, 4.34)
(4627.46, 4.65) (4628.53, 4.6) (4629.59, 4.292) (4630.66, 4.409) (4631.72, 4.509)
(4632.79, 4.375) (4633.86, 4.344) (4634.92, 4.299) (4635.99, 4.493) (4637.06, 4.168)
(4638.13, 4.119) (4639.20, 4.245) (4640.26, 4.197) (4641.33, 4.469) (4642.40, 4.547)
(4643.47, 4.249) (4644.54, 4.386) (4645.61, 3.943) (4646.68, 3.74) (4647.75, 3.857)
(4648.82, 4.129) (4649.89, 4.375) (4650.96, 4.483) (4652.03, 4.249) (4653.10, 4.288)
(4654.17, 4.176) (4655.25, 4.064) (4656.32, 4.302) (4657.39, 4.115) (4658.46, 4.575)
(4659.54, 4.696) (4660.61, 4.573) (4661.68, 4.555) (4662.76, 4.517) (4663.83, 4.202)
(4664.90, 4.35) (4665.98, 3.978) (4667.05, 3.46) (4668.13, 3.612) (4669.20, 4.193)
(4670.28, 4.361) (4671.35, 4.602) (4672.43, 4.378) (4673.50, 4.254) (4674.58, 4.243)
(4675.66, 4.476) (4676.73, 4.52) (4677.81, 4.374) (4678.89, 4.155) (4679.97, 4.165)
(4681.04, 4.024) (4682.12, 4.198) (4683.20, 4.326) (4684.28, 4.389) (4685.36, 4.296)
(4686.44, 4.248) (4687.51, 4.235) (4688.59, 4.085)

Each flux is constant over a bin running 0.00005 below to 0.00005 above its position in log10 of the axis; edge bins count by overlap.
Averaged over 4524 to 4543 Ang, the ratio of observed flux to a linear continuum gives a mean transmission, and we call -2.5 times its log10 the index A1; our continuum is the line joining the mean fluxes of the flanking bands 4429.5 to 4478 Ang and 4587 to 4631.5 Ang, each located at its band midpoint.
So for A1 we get 0.04 mag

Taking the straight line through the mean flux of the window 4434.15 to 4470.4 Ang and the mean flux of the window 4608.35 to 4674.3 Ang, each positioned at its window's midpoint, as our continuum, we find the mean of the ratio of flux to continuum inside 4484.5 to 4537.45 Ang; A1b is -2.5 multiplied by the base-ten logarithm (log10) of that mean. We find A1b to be -0.07 mag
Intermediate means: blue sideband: 3.65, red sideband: 4.33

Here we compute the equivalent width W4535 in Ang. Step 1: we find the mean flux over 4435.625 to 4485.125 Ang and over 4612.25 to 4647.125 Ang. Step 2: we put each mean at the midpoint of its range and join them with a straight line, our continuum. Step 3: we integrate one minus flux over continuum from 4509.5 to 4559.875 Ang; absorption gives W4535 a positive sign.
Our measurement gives -1.2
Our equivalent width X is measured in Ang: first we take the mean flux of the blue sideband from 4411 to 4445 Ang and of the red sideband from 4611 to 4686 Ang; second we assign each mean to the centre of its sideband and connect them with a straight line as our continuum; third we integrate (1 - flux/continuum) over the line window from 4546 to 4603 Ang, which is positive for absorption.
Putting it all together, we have -2.19 Ang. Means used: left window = 3.65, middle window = 4.25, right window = 4.31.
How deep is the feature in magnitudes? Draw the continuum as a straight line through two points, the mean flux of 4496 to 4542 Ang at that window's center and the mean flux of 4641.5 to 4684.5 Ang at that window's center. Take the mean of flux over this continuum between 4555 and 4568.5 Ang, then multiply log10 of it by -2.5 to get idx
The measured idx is -0.05 mag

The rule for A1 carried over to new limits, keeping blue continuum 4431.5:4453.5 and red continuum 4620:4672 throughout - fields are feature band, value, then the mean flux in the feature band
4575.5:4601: -0.01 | 4.21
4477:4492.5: -0.06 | 4.09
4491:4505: -0.06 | 4.13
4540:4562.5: -0.06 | 4.28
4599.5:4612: -0.03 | 4.3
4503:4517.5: -0.13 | 4.42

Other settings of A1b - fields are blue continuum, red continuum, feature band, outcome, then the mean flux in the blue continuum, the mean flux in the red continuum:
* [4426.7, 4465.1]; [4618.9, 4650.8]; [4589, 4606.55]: -0.003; 3.62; 4.33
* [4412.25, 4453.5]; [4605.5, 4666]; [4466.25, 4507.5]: -0.057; 3.71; 4.36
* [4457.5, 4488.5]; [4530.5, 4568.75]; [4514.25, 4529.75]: 0.003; 3.91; 4.18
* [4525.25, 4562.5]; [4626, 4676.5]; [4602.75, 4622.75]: -0.046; 4.09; 4.29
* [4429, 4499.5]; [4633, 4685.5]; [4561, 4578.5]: -0.075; 3.82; 4.26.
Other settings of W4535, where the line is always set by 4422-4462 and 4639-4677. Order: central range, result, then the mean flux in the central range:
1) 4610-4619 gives -0.6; 4.43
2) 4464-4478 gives -1.2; 4.01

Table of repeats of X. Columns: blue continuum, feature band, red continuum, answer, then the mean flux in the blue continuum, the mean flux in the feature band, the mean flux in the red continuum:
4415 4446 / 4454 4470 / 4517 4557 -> 1.23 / 3.67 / 3.5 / 4.06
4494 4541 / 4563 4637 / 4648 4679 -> -1.72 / 4.13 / 4.31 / 4.28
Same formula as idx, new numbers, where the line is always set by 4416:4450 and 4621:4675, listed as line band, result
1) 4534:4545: -0.04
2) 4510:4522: -0.12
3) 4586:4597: -0.03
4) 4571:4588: -0.02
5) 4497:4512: -0.11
